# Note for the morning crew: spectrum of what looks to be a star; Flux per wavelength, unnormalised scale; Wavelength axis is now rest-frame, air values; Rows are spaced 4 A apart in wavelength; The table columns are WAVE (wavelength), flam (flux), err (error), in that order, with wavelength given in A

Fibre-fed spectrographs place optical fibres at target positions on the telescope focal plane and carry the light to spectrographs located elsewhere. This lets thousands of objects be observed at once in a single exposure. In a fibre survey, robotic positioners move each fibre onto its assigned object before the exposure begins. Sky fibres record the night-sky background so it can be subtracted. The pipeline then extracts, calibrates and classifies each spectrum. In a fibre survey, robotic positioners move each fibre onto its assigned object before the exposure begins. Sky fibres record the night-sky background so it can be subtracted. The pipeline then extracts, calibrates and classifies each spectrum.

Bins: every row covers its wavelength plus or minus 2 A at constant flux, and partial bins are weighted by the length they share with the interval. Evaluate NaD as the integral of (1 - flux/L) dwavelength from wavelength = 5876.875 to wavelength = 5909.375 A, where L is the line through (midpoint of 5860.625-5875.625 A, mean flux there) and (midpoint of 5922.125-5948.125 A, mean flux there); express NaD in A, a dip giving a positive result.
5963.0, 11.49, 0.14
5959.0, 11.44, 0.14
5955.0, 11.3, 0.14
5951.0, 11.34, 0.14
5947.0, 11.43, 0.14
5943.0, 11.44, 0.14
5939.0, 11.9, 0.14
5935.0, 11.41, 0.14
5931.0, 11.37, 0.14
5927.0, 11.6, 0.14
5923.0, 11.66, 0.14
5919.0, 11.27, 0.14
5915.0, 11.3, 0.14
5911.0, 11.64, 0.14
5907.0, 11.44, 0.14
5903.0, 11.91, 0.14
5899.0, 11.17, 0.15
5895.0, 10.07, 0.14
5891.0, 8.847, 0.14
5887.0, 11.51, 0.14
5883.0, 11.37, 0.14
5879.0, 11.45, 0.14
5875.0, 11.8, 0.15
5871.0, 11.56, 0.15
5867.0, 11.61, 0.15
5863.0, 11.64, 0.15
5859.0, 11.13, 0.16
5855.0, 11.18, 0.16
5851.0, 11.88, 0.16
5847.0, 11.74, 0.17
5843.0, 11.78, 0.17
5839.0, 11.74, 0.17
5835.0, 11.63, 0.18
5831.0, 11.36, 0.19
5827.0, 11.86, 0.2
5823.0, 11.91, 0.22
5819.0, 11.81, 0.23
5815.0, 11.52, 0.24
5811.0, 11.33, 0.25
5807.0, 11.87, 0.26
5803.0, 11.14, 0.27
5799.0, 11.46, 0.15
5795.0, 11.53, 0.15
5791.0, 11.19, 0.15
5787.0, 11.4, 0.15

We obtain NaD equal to 1.72 A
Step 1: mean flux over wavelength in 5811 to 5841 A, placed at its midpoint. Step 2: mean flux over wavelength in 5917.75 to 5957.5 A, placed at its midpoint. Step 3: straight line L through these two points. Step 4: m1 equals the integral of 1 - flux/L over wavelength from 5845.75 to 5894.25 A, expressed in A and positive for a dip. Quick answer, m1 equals 1.3 A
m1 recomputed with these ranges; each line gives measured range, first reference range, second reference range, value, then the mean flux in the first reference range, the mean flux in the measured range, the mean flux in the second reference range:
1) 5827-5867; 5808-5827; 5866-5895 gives -0.66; 11.7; 11.6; 11.1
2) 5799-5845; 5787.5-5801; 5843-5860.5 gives -0.67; 11.4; 11.6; 11.5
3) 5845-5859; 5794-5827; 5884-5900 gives -0.69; 11.6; 11.5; 10.4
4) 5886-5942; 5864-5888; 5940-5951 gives 1.37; 11.6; 11.2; 11.5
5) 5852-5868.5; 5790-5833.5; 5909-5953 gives 0.16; 11.6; 11.4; 11.5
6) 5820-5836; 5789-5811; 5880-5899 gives -0.77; 11.4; 11.7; 10.6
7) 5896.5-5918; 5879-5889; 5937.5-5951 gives 0.06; 11.4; 11.4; 11.5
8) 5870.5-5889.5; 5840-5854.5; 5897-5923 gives 0.21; 11.7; 11.5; 11.5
